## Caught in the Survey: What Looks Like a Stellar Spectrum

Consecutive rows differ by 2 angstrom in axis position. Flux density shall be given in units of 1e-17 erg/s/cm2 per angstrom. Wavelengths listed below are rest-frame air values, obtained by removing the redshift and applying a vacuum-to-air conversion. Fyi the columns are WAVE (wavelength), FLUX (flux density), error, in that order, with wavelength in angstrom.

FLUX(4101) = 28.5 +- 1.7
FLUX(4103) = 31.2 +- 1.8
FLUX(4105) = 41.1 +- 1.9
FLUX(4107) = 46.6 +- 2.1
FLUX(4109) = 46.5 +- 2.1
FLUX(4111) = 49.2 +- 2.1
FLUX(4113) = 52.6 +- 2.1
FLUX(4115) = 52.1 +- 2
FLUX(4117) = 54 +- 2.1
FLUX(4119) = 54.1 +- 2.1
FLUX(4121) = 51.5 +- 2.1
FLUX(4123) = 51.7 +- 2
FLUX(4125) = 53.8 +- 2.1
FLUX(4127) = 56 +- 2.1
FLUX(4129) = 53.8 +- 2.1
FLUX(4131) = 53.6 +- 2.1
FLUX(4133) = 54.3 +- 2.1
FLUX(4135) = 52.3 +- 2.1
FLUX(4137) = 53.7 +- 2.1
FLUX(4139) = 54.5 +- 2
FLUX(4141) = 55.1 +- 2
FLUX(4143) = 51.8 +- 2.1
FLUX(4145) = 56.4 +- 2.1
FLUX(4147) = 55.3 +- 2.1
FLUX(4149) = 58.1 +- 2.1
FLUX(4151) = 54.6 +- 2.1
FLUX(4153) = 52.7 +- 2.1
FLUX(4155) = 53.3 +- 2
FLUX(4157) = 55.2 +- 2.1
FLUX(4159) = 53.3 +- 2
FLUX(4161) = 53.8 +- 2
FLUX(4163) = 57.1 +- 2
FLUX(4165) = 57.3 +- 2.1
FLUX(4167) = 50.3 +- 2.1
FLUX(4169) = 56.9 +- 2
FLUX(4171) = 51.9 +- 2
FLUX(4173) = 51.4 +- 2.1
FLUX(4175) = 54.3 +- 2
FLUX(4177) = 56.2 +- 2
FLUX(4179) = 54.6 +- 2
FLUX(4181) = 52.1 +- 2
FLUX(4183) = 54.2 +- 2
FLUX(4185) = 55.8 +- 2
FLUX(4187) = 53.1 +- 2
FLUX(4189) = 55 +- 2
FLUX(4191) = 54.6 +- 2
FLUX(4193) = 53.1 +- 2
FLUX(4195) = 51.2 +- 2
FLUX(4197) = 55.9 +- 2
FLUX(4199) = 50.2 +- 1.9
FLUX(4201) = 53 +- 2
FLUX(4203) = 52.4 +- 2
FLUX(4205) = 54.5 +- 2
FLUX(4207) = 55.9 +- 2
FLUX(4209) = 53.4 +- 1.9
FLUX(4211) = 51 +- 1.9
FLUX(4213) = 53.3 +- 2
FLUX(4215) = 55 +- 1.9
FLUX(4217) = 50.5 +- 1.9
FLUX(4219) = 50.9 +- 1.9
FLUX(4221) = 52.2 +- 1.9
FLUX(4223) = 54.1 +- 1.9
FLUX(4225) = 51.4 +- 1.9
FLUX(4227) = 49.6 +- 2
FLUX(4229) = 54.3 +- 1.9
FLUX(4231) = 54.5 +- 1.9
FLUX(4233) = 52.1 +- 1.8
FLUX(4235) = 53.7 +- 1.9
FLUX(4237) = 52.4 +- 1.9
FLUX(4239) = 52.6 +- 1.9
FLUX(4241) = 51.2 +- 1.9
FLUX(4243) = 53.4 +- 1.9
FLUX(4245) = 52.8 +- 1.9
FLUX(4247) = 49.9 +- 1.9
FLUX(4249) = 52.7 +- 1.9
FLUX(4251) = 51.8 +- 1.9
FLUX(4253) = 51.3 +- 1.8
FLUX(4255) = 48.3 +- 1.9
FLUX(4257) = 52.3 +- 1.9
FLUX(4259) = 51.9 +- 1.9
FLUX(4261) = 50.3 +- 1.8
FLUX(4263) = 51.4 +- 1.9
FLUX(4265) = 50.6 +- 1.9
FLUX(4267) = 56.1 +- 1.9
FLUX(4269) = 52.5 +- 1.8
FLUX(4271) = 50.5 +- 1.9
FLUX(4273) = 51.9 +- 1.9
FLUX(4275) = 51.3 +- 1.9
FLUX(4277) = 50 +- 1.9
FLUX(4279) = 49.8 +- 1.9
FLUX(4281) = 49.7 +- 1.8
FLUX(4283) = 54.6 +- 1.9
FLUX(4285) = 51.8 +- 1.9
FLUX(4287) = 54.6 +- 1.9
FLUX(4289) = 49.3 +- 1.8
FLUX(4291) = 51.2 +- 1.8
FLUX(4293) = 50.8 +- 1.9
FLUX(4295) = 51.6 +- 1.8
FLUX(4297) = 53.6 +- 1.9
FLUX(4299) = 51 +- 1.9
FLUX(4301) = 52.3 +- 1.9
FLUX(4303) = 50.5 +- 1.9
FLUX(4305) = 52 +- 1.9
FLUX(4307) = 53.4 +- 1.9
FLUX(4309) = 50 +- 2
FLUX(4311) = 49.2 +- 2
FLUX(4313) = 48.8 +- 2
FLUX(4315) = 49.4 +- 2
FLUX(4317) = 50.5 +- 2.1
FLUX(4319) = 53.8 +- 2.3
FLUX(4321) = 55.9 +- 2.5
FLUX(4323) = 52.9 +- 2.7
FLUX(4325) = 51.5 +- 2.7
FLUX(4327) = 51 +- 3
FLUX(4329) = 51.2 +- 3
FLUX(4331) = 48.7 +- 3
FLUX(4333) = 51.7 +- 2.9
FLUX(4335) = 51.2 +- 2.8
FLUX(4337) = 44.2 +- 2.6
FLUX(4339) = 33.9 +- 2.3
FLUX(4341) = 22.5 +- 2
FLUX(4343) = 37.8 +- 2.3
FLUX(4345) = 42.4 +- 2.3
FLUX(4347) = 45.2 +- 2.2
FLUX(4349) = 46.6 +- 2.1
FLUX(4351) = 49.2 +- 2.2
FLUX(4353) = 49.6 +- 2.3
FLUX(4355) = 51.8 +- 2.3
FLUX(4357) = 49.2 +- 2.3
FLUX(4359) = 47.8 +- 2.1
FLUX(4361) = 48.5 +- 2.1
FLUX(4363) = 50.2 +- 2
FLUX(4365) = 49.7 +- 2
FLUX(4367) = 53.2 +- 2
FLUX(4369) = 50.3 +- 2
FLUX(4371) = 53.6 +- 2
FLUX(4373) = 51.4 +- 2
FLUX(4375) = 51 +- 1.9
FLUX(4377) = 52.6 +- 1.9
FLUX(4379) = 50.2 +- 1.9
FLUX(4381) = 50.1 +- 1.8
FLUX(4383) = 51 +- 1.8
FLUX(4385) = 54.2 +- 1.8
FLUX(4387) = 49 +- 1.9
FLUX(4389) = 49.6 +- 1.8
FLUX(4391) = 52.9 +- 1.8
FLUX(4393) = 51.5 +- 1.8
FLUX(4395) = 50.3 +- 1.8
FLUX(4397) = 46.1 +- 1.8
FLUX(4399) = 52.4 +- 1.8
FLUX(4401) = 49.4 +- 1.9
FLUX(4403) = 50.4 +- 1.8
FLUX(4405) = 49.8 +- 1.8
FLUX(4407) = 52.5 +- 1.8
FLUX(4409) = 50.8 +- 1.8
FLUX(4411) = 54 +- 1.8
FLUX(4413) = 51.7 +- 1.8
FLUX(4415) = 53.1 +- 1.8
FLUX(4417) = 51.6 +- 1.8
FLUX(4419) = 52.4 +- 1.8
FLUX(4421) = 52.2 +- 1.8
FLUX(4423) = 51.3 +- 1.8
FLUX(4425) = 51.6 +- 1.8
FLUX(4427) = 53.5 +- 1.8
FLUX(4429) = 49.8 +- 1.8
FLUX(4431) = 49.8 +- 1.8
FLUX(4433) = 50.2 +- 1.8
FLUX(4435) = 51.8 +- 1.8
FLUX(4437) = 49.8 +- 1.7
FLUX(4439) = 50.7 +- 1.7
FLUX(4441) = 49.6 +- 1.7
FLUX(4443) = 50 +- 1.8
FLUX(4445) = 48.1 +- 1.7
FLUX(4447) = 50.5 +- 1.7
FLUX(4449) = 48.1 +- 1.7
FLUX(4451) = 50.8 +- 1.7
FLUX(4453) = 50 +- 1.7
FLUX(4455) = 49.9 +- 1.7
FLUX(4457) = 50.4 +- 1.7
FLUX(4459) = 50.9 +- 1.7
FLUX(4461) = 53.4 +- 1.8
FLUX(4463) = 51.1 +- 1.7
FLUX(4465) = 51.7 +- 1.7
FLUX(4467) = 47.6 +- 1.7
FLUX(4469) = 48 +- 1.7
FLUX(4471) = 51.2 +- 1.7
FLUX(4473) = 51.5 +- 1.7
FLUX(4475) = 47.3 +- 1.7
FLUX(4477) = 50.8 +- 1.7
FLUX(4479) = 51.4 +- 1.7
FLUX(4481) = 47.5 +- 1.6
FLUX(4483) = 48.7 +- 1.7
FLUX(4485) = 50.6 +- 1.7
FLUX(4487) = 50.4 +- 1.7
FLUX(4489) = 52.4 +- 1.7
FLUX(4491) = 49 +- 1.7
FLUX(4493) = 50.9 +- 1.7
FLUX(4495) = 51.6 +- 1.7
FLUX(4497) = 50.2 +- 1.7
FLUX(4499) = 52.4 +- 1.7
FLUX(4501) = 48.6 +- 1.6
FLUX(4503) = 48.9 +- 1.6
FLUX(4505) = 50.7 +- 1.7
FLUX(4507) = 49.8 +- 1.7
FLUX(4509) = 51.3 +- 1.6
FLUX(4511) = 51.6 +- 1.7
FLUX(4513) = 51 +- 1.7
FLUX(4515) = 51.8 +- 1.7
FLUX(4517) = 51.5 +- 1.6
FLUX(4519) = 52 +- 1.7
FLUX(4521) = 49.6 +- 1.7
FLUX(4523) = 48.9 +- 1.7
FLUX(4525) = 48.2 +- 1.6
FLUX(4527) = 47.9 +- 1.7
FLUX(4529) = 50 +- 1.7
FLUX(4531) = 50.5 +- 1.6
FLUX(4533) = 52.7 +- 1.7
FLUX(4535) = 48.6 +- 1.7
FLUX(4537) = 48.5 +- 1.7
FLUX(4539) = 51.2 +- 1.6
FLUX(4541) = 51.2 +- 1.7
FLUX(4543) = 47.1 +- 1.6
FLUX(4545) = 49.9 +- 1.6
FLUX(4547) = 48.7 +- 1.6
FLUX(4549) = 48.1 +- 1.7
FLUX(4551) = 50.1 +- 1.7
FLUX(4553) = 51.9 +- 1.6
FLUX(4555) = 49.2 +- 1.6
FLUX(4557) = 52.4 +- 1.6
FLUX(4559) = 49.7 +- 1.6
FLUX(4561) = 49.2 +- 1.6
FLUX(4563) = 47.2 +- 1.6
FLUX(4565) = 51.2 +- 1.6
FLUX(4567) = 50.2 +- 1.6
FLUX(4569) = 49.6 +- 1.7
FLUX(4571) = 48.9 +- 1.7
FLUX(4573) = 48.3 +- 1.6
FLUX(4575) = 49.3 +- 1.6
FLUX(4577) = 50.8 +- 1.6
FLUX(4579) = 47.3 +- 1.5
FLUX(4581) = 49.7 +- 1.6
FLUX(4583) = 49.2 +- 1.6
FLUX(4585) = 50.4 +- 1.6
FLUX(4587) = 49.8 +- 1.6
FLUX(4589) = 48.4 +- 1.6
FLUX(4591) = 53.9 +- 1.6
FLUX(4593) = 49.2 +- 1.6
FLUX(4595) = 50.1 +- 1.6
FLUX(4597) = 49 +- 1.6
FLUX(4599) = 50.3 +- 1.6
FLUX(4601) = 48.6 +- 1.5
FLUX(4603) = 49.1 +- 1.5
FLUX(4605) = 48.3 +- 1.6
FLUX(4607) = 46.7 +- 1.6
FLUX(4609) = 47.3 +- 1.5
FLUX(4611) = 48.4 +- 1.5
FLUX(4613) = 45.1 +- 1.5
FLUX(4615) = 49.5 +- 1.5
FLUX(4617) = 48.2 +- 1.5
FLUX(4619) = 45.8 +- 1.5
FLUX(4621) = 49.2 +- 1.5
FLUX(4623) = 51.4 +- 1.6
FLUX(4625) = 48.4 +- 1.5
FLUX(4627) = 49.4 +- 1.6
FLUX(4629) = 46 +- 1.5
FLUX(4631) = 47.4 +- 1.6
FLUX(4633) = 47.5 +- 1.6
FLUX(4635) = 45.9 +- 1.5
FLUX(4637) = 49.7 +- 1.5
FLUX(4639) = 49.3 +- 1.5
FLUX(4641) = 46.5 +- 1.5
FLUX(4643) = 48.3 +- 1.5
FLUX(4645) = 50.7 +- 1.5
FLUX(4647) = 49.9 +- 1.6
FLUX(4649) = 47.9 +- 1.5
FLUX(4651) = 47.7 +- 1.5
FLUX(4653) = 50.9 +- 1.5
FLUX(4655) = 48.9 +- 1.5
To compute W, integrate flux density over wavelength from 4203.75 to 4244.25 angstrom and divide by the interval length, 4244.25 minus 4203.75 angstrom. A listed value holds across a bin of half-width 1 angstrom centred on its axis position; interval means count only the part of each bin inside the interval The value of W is 52.8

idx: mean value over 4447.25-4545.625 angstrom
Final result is 50.2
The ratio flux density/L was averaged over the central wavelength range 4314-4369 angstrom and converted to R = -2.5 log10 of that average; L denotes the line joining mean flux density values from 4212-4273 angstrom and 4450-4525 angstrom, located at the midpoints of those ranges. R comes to 0.08 mag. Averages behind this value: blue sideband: 52.1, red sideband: 50.4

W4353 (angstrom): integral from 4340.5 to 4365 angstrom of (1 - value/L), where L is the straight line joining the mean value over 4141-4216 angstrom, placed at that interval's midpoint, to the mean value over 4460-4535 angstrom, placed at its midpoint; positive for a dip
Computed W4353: 3.0 angstrom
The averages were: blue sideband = 54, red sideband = 50.3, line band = 45.7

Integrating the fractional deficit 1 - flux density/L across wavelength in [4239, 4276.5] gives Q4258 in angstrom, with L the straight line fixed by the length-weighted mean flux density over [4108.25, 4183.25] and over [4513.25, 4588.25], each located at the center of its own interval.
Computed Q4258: 0.7 angstrom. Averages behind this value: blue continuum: 53.7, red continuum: 49.8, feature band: 51.7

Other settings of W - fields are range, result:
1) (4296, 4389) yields 49.2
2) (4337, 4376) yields 46.5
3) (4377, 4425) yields 51.2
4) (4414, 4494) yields 50.5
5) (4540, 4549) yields 49.1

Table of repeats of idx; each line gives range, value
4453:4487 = 50.1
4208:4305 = 51.9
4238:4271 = 51.8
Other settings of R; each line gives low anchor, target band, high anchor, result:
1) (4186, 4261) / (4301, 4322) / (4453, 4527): 0.01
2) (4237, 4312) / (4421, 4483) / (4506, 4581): 0.00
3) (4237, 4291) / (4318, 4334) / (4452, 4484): -0.02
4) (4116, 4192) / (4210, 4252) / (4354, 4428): 0.02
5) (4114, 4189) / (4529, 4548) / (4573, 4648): -0.01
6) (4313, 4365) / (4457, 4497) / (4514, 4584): -0.03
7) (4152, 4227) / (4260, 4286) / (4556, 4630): 0.02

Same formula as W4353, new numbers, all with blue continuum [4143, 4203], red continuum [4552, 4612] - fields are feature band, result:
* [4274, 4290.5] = 0.5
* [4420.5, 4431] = -0.1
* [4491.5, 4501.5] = -0.1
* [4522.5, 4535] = 0.1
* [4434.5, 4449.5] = 0.4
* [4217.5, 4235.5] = 0.4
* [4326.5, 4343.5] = 2.8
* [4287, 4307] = 0.4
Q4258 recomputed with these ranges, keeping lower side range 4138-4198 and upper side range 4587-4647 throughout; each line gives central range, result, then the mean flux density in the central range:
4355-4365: 0.49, 49.3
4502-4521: -0.37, 50.9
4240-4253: 0.34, 51.9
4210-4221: 0.32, 52.1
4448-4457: 0.16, 49.8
